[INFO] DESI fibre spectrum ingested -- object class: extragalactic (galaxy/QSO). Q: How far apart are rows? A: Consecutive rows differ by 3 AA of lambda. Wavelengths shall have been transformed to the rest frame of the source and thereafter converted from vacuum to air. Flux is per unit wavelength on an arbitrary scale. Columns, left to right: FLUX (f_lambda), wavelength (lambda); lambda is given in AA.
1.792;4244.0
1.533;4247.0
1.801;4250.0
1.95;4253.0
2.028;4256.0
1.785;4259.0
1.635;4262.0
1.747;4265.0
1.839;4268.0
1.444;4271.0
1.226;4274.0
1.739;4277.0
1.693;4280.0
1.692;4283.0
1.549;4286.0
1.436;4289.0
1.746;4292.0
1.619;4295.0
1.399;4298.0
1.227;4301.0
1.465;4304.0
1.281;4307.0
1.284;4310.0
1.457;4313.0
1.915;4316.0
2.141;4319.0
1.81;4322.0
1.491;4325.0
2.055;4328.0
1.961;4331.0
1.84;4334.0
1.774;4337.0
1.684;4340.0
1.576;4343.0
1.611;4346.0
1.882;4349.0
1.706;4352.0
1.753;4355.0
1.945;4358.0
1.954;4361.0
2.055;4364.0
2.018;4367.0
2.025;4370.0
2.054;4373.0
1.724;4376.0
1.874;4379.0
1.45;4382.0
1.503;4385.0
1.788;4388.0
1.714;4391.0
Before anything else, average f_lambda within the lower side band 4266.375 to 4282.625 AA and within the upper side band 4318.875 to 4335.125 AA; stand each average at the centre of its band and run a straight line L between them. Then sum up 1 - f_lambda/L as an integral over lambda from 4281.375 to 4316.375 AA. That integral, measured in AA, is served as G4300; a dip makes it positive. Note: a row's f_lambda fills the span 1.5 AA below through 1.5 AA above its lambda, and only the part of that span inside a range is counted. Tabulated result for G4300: 4.6 AA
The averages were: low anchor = 1.6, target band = 1.49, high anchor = 1.86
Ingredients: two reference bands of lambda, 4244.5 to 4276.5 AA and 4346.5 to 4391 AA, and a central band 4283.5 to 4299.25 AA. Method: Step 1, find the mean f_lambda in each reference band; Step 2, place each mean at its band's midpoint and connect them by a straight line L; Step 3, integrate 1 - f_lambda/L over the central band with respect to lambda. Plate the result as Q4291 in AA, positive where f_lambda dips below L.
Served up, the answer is 1.6 AA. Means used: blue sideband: 1.7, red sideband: 1.83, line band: 1.56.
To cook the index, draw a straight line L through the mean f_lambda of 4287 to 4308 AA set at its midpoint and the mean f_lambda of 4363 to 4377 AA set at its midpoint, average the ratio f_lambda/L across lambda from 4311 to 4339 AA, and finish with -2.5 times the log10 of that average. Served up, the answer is -0.10 mag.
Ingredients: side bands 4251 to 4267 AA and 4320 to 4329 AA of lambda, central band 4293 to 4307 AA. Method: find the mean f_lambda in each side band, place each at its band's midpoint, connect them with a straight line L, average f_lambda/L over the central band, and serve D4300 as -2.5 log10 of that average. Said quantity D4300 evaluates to 0.258 mag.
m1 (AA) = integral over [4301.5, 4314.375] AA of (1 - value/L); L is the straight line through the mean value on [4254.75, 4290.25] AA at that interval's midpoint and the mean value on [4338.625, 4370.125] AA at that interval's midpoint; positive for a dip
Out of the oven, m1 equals 2.7 AA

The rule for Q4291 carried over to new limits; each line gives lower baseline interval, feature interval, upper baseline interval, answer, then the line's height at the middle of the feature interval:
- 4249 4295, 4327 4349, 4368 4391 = -0.6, 1.74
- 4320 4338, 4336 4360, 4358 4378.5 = 1.9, 1.9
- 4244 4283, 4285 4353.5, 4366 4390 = 4.0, 1.75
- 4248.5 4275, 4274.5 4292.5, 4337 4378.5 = 1.4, 1.75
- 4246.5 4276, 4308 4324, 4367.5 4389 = 0.4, 1.74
